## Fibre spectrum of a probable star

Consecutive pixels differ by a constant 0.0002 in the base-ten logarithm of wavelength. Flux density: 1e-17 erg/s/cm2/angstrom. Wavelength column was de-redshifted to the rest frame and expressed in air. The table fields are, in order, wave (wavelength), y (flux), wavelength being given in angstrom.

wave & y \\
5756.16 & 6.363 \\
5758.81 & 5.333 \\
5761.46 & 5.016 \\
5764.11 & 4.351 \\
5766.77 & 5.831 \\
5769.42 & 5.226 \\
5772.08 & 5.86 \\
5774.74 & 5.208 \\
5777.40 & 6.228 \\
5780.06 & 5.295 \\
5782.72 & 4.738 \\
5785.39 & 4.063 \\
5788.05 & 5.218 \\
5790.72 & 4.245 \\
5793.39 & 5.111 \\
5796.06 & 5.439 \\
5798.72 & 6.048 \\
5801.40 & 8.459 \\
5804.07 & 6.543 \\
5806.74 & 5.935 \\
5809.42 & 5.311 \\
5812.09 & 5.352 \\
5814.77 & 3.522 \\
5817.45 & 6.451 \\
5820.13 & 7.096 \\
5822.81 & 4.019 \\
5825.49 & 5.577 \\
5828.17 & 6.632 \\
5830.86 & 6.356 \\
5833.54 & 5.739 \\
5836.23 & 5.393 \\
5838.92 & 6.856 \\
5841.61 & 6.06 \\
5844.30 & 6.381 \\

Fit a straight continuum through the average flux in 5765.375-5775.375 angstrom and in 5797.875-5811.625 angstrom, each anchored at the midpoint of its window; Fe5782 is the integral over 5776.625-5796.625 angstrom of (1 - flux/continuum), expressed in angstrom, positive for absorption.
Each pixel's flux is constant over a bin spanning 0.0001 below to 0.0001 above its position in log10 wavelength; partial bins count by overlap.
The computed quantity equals 3.19 angstrom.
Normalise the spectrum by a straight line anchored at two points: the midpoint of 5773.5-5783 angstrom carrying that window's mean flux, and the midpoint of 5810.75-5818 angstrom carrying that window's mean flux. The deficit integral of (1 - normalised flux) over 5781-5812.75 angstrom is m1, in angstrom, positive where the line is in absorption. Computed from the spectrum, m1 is -2.2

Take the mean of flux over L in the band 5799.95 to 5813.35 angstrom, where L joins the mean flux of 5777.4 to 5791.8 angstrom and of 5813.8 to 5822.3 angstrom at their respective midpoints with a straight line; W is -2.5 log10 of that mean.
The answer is -0.18 mag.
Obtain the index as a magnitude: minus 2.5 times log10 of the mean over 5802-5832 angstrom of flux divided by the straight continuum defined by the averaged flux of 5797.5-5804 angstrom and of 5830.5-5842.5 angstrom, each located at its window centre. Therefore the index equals 0.15 mag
